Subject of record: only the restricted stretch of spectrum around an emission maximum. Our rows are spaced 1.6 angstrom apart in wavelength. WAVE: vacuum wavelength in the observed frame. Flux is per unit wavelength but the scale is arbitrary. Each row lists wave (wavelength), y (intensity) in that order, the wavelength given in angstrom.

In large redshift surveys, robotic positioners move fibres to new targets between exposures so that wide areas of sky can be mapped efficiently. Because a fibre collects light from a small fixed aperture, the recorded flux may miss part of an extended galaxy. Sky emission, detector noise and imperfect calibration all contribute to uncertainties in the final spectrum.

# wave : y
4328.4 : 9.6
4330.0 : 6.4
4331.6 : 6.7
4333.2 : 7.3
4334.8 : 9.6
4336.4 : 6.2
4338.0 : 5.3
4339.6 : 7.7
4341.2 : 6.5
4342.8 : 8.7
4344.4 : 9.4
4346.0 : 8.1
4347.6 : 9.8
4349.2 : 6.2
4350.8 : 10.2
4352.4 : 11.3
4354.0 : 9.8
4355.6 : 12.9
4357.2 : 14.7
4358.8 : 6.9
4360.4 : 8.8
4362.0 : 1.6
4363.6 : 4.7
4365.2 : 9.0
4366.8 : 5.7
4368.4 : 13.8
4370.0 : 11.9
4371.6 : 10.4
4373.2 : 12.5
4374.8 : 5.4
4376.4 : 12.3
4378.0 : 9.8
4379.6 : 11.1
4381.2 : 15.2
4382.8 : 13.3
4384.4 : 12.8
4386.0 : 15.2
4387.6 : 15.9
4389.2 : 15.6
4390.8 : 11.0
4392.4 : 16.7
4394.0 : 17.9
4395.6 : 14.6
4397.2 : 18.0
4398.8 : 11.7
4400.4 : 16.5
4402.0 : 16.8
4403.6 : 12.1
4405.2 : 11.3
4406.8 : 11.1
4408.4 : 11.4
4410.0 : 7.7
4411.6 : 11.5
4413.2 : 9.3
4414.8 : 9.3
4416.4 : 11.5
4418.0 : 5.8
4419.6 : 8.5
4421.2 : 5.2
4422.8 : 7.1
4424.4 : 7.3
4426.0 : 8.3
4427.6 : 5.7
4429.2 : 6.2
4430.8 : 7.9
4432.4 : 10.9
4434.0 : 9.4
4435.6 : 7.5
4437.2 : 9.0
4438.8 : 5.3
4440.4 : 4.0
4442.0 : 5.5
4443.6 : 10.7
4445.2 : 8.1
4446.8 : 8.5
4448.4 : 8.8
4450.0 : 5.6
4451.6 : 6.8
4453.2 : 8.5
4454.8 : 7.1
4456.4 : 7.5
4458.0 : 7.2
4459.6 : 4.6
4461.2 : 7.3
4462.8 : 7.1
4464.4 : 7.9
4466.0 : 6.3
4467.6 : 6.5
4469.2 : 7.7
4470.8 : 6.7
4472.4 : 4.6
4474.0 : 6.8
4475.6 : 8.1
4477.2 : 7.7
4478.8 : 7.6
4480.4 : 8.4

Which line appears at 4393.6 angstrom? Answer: Mg II 2798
